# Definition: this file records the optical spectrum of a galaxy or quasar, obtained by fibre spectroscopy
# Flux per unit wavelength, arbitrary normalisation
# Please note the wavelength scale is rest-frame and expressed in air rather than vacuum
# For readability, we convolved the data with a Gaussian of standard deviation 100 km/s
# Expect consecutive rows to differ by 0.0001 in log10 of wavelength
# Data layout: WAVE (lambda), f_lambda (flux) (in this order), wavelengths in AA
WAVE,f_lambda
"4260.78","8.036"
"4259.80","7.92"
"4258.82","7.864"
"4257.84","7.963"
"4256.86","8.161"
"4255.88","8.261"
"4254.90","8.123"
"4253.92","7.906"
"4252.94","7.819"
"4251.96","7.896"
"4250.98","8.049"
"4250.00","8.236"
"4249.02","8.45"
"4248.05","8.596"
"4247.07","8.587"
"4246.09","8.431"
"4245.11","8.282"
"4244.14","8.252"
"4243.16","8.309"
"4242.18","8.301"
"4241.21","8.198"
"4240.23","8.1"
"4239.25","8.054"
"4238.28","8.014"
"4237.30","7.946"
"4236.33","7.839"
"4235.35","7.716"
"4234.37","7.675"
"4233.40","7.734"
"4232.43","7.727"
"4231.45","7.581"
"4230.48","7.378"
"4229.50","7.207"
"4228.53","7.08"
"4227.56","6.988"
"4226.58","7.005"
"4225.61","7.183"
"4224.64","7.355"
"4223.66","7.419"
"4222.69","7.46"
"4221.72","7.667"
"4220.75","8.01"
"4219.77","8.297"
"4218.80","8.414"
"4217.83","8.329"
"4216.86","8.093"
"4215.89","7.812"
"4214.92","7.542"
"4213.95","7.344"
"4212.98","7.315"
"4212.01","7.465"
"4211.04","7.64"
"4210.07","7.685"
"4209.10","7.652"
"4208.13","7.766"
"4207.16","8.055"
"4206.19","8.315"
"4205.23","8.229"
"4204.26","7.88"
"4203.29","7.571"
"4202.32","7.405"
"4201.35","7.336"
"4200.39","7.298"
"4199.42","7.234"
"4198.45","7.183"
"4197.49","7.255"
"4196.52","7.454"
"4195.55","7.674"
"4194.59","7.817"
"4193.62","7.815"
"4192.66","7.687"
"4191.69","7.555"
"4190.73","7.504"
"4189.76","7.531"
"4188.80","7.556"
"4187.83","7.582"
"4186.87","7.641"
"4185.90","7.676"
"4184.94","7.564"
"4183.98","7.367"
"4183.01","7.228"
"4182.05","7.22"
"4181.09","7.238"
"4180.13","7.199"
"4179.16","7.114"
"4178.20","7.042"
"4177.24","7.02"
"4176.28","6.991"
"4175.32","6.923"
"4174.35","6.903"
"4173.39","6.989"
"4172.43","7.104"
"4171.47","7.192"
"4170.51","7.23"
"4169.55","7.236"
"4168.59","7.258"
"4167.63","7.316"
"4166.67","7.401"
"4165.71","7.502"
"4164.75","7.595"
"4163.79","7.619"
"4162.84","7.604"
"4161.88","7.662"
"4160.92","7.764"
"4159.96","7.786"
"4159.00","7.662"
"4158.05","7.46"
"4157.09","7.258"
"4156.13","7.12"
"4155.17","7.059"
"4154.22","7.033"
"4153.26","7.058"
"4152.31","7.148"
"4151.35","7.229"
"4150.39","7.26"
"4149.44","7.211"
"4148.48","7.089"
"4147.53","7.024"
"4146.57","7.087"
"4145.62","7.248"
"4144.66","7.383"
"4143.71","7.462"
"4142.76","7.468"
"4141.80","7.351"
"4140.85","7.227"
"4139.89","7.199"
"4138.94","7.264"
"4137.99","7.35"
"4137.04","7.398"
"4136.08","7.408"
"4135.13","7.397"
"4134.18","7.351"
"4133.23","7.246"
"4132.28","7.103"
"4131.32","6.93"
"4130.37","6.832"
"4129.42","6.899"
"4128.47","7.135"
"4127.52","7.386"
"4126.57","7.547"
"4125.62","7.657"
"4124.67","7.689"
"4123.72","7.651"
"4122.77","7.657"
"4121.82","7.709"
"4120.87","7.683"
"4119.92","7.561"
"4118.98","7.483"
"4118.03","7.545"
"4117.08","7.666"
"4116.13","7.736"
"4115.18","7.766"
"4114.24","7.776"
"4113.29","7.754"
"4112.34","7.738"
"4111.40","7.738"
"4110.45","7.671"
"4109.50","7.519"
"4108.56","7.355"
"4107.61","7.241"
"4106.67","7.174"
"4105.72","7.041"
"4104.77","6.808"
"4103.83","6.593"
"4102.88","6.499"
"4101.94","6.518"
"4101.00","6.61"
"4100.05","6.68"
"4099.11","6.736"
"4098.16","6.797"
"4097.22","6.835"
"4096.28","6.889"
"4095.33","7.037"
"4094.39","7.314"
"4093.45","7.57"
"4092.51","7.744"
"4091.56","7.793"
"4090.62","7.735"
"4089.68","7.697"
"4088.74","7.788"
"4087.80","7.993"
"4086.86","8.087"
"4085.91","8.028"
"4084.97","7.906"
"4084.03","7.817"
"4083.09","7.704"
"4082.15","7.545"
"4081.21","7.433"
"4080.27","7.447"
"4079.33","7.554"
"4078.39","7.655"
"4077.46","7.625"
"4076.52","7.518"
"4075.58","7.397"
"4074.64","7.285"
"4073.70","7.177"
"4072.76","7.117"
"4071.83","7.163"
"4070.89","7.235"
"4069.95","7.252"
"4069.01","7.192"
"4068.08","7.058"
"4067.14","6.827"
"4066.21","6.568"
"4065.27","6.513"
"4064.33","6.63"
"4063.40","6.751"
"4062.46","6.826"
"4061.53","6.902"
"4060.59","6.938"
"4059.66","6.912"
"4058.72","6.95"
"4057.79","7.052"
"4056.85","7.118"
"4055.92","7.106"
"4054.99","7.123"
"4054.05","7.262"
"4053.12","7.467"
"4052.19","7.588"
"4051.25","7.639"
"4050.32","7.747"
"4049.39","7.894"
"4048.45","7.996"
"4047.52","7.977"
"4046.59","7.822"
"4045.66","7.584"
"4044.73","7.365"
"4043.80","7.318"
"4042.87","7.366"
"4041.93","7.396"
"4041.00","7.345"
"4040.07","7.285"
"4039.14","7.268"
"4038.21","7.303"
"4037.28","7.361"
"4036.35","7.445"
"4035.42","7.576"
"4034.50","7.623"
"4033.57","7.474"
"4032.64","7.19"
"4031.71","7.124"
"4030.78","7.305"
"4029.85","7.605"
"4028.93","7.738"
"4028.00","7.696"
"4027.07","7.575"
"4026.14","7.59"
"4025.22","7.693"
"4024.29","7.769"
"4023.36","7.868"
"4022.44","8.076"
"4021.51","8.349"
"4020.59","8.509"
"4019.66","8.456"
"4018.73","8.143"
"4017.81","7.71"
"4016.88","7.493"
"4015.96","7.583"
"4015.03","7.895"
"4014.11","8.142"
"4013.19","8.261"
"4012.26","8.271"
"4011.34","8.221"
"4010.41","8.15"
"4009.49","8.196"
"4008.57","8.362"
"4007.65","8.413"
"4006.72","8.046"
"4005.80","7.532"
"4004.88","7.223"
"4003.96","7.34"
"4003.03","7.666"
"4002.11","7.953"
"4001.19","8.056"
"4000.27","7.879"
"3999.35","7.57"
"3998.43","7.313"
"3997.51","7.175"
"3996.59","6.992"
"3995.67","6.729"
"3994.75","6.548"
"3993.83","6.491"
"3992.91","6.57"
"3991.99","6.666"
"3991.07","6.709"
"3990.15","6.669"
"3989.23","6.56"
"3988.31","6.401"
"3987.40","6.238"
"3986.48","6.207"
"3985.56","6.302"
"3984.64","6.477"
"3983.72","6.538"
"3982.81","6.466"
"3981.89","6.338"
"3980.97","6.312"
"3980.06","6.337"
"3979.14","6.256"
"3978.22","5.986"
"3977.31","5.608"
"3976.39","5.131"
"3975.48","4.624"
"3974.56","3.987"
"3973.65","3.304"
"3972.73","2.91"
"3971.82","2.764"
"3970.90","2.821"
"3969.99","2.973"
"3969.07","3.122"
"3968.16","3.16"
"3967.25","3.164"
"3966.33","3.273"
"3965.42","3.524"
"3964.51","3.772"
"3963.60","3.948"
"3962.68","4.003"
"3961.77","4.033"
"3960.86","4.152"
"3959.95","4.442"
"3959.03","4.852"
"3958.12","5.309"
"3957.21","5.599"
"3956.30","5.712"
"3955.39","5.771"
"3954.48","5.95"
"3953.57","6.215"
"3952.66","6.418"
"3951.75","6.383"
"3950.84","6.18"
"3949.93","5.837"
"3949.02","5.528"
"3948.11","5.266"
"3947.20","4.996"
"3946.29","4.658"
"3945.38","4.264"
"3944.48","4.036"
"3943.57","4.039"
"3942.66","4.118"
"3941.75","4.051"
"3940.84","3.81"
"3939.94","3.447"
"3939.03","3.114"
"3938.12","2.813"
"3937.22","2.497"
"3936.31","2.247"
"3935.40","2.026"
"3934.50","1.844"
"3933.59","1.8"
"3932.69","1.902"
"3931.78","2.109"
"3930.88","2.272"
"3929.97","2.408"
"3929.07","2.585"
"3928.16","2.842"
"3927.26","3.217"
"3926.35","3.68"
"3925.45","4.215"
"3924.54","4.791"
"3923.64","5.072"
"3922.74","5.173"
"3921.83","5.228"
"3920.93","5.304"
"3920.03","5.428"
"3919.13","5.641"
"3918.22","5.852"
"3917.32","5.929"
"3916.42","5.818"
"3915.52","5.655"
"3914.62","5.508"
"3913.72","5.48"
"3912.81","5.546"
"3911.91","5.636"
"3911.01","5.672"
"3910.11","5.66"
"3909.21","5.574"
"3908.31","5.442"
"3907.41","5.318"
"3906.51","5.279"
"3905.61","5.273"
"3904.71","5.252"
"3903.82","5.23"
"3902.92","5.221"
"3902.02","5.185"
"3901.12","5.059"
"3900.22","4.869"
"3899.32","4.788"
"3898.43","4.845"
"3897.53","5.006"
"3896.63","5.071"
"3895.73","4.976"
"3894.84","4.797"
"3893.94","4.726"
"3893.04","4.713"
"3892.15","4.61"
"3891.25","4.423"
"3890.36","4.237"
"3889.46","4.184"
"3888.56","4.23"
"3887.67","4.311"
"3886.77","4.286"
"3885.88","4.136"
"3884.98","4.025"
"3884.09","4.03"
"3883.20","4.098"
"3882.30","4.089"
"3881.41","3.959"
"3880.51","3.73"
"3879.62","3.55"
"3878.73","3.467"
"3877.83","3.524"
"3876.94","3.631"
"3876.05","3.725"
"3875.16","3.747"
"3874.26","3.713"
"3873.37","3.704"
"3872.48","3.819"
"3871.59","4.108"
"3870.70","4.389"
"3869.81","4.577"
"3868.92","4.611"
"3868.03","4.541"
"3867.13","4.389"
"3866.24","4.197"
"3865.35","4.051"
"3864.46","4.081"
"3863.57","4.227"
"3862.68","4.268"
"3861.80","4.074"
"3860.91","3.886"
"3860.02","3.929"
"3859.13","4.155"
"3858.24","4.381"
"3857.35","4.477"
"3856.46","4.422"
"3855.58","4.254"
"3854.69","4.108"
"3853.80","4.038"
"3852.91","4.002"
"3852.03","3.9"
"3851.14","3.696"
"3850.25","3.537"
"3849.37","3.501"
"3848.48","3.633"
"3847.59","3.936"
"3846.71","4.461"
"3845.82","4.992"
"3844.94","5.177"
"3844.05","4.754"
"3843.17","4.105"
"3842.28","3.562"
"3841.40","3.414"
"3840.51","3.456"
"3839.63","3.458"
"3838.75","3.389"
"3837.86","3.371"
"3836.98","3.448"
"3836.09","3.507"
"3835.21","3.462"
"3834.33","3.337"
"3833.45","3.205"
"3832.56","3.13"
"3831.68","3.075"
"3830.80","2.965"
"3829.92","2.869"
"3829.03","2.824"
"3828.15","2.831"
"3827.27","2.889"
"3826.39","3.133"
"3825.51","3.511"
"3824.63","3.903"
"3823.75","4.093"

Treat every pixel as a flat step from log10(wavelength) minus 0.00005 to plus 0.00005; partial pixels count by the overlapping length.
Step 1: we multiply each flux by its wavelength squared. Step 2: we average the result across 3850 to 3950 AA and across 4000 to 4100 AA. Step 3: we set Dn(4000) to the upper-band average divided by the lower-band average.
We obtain 1.89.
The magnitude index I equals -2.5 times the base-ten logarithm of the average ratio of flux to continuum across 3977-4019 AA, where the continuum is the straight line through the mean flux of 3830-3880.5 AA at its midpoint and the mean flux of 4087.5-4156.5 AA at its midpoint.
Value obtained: -0.24 mag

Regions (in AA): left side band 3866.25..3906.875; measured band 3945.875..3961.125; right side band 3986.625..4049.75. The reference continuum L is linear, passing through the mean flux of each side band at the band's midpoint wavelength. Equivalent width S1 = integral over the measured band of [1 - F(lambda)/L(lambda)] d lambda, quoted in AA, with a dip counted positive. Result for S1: 1.2 AA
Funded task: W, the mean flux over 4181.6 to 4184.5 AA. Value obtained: 7.28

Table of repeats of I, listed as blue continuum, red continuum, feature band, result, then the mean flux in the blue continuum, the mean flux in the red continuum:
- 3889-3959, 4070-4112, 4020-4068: -0.130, 4.63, 7.34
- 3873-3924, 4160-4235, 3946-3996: 0.043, 4.79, 7.5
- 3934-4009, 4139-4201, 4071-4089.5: -0.178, 5.35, 7.34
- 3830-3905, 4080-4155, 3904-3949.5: 0.129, 4.12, 7.35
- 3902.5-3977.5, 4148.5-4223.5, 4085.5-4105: -0.143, 4.39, 7.48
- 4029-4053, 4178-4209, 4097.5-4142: 0.033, 7.51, 7.54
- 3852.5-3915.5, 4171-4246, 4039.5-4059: -0.222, 4.5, 7.59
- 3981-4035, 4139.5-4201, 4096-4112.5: 0.054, 7.43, 7.34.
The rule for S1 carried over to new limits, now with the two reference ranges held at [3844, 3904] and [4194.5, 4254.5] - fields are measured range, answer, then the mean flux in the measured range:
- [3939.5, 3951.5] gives 0.8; 4.67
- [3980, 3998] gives -3.7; 6.54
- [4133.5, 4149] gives -0.8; 7.29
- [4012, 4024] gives -4.9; 8.05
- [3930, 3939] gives 4.9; 2.22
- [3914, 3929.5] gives -0.3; 4.83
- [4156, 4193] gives -0.4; 7.37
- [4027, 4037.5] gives -2.9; 7.48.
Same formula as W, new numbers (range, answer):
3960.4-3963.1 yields 4.07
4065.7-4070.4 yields 6.98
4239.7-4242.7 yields 8.19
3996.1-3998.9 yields 7.16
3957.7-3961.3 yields 4.68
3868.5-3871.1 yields 4.53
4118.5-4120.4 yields 7.54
